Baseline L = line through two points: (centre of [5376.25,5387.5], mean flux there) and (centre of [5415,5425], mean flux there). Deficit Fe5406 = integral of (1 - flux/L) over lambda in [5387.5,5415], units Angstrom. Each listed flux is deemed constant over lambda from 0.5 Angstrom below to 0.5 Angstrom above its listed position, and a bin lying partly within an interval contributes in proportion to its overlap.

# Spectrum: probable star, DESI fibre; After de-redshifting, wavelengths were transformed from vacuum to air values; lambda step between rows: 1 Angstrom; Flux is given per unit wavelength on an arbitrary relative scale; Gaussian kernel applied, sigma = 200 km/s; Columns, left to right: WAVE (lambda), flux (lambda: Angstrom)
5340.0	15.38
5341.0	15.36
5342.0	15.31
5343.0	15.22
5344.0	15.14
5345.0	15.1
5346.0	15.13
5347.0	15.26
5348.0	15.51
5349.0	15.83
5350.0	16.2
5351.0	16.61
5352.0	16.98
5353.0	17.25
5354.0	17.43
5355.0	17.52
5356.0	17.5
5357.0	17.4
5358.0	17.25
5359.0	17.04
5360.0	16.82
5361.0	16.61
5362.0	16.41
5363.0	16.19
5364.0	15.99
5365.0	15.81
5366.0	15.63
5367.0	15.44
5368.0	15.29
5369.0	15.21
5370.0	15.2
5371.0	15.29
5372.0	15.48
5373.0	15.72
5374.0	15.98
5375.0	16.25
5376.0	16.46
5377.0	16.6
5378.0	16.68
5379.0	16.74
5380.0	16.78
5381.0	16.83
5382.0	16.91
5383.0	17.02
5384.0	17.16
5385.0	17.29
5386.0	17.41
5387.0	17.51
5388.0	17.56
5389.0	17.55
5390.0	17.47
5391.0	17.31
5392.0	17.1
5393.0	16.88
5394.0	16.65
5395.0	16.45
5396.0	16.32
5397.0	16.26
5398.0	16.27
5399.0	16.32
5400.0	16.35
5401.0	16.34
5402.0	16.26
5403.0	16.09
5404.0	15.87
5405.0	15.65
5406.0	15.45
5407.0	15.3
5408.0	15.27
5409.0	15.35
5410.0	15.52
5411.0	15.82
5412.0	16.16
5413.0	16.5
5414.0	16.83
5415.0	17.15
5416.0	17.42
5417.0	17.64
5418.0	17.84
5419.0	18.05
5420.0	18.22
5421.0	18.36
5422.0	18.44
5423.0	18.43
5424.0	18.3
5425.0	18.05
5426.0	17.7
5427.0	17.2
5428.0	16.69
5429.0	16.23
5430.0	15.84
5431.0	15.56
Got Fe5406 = 1.8 Angstrom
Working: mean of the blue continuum 17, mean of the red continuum 18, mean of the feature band 16.3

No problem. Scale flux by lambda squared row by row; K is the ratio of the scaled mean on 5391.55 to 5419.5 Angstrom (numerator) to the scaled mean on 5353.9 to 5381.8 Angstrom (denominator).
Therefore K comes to 1.02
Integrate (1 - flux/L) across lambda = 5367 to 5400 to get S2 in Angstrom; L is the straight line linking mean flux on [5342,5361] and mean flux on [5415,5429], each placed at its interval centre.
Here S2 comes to 0.9 Angstrom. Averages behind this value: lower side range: 16.4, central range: 16.5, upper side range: 17.8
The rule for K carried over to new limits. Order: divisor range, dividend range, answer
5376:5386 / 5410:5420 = 1.02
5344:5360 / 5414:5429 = 1.10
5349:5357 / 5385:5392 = 1.04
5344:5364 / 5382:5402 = 1.04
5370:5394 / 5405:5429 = 1.03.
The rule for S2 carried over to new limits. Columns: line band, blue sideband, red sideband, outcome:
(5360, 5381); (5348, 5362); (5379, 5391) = 1.3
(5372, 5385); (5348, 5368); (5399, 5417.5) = -0.1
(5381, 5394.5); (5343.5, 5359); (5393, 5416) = -0.8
